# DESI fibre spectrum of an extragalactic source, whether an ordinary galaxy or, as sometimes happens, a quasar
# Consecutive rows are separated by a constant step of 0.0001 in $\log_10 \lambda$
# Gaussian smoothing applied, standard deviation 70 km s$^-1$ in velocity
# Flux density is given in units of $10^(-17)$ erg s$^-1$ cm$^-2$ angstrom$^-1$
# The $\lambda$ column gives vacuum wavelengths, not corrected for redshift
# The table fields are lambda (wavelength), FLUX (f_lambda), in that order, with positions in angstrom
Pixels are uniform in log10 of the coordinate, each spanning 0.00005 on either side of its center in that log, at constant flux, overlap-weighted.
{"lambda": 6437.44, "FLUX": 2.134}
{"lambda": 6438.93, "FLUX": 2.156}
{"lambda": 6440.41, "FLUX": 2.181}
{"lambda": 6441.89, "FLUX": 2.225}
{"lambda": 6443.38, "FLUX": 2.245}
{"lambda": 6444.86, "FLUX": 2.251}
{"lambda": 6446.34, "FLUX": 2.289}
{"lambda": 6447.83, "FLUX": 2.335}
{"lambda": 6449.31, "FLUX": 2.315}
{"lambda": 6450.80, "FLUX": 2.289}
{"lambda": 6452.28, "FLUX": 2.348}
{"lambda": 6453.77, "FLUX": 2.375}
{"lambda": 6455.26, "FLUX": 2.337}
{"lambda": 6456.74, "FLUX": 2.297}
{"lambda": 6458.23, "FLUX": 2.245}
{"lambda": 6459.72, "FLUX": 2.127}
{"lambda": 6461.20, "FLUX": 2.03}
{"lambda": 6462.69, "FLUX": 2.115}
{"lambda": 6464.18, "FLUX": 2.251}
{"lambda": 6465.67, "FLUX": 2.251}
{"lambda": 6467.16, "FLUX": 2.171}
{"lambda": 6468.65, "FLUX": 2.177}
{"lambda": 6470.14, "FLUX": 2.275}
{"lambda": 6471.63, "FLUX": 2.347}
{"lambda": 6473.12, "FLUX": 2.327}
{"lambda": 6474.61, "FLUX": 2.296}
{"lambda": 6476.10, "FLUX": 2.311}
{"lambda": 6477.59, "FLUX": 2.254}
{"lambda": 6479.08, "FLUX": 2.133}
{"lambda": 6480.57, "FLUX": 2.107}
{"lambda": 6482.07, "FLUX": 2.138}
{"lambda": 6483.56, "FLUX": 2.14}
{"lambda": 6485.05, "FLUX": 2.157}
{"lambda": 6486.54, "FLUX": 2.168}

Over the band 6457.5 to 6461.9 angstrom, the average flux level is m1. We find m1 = 2.14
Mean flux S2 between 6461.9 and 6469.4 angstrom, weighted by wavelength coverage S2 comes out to 2.19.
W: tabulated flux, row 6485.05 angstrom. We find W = 2.157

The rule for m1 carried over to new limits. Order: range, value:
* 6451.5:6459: 2.32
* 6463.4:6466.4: 2.25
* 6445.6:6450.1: 2.31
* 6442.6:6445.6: 2.25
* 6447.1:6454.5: 2.33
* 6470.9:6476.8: 2.32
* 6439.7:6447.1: 2.24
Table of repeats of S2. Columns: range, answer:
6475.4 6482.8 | 2.19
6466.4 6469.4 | 2.17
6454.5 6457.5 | 2.32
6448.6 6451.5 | 2.3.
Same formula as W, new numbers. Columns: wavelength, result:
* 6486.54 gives 2.168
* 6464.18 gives 2.251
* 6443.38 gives 2.245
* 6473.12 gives 2.327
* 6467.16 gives 2.171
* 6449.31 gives 2.315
